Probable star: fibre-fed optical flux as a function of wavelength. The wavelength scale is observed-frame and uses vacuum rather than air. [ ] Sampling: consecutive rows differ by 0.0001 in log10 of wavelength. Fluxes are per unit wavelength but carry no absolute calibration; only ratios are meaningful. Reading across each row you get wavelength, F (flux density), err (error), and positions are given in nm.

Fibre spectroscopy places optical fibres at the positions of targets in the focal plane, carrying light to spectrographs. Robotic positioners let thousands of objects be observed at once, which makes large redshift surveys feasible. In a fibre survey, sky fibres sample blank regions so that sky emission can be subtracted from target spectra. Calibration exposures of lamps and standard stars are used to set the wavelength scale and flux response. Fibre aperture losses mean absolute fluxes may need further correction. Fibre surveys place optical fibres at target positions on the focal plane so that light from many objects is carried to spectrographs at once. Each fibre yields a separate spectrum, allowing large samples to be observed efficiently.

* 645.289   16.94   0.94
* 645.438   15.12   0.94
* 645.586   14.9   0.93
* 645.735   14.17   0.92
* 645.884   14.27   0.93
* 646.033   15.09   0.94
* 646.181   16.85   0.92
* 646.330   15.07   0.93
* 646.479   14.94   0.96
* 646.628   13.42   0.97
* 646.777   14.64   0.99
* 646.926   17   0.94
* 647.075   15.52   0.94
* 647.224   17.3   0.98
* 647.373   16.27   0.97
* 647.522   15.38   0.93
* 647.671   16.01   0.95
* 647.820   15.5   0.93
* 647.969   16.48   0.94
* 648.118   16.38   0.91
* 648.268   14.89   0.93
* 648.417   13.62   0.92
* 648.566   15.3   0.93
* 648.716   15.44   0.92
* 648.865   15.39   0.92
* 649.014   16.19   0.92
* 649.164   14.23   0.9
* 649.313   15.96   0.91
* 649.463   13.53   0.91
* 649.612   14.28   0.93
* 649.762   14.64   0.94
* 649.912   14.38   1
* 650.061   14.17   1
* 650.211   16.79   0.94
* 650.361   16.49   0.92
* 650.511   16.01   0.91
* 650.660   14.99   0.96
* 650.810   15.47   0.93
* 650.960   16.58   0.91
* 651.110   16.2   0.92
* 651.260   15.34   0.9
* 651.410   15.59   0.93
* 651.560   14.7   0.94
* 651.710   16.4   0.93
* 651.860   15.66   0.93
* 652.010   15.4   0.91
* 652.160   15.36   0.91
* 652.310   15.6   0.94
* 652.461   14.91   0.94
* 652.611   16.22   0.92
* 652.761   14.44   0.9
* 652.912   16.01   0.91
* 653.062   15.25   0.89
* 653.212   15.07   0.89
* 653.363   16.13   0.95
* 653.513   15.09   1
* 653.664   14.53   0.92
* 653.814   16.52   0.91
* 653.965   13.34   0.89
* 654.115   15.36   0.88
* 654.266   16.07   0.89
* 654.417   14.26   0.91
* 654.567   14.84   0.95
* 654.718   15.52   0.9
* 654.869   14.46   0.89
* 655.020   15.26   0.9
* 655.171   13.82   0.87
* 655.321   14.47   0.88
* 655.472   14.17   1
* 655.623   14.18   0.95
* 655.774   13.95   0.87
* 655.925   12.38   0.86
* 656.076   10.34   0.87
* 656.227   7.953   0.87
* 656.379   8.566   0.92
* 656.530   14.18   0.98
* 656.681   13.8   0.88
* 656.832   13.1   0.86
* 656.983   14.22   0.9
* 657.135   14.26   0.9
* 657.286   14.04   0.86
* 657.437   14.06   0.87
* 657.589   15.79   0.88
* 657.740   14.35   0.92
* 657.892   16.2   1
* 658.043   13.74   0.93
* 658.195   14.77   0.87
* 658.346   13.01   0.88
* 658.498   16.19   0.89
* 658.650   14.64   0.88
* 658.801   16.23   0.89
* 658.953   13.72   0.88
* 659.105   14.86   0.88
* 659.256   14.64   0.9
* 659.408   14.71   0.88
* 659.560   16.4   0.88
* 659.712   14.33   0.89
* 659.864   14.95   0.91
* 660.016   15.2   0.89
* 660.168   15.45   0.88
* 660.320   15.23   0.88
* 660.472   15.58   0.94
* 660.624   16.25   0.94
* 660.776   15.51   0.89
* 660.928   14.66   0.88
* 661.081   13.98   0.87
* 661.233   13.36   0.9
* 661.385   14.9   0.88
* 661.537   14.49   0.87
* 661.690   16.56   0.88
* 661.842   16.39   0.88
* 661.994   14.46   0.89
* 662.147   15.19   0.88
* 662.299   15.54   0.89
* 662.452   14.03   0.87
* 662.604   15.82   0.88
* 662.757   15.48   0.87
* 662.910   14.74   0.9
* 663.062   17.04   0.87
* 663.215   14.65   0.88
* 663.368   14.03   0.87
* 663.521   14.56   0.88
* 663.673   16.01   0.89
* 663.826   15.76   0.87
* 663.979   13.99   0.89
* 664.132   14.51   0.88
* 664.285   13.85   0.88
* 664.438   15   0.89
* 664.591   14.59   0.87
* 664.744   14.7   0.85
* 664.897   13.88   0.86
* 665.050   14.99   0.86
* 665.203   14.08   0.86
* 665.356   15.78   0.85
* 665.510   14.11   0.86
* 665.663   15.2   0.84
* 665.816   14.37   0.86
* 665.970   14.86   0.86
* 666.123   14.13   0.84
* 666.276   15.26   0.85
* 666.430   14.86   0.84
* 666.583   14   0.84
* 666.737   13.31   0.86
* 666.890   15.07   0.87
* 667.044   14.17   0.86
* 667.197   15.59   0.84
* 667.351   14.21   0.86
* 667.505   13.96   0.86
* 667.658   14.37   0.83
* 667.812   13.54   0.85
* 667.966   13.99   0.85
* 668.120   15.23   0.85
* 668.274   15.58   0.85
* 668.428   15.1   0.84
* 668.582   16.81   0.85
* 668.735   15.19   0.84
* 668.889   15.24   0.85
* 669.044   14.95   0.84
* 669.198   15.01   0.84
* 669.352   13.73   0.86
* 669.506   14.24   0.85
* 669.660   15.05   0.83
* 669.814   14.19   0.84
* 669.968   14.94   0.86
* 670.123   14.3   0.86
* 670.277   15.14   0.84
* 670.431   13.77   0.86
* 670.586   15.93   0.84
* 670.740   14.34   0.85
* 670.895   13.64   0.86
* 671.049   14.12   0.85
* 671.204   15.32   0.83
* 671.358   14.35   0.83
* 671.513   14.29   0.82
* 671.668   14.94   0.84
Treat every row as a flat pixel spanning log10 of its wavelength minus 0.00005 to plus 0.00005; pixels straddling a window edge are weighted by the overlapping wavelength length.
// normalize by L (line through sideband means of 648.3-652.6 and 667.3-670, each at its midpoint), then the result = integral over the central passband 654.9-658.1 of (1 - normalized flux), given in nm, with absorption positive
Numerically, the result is 0.348 nm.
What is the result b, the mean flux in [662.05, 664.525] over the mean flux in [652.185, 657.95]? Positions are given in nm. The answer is 1.1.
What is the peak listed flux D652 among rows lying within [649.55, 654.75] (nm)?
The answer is 16.79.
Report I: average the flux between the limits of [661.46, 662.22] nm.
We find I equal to 15.4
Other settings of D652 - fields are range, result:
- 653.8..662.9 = 16.56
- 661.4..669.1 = 17.04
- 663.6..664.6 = 16.01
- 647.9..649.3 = 16.48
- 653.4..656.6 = 16.52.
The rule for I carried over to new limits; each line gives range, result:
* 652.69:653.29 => 15.2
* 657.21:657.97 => 14.9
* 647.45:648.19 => 16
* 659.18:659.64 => 15.3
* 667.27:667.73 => 14.2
